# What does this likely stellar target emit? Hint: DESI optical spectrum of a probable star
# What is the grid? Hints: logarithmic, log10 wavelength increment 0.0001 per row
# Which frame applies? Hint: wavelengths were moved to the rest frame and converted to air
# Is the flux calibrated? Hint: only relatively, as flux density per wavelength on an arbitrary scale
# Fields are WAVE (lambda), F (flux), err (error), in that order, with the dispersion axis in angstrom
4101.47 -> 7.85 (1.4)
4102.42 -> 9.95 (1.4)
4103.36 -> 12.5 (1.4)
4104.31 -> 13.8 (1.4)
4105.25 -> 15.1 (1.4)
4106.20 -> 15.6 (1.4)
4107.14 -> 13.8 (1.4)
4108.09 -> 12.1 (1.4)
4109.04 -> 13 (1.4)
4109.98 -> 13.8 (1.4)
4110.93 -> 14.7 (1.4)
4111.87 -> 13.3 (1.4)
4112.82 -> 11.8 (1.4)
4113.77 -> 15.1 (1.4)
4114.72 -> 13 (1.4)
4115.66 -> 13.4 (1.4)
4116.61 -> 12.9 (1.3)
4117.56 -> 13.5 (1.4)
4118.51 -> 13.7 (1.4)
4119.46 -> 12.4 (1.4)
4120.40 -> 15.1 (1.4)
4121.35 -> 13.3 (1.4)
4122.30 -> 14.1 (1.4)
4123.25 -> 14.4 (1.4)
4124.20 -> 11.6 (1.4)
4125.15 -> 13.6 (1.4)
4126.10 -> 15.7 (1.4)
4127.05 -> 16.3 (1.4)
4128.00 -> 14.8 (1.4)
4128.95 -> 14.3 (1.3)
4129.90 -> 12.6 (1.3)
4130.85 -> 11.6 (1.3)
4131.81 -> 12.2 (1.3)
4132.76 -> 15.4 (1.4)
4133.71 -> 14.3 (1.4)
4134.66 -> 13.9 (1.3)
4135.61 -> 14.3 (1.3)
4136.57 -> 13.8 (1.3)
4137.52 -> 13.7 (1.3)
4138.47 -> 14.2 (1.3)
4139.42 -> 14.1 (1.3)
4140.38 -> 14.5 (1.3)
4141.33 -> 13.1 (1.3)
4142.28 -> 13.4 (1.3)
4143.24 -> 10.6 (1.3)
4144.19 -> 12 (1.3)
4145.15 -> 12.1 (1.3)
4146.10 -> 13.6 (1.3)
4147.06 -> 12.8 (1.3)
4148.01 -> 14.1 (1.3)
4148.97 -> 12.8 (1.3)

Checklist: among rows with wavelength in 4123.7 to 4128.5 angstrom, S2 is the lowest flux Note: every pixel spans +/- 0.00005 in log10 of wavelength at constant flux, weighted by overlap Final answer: 11.6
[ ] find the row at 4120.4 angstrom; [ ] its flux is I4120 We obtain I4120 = 15.1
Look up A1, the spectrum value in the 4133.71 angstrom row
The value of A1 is 14.3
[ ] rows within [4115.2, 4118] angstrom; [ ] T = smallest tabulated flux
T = 12.9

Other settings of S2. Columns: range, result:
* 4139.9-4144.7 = 10.6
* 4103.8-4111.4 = 12.1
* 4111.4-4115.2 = 11.8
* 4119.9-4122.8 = 13.3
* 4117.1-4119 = 13.5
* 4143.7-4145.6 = 12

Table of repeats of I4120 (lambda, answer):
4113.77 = 15.1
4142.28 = 13.4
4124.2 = 11.6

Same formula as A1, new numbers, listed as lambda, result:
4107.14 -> 13.8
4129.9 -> 12.6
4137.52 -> 13.7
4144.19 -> 12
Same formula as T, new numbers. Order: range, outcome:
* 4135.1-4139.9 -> 13.7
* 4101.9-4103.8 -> 9.95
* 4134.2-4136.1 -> 13.9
